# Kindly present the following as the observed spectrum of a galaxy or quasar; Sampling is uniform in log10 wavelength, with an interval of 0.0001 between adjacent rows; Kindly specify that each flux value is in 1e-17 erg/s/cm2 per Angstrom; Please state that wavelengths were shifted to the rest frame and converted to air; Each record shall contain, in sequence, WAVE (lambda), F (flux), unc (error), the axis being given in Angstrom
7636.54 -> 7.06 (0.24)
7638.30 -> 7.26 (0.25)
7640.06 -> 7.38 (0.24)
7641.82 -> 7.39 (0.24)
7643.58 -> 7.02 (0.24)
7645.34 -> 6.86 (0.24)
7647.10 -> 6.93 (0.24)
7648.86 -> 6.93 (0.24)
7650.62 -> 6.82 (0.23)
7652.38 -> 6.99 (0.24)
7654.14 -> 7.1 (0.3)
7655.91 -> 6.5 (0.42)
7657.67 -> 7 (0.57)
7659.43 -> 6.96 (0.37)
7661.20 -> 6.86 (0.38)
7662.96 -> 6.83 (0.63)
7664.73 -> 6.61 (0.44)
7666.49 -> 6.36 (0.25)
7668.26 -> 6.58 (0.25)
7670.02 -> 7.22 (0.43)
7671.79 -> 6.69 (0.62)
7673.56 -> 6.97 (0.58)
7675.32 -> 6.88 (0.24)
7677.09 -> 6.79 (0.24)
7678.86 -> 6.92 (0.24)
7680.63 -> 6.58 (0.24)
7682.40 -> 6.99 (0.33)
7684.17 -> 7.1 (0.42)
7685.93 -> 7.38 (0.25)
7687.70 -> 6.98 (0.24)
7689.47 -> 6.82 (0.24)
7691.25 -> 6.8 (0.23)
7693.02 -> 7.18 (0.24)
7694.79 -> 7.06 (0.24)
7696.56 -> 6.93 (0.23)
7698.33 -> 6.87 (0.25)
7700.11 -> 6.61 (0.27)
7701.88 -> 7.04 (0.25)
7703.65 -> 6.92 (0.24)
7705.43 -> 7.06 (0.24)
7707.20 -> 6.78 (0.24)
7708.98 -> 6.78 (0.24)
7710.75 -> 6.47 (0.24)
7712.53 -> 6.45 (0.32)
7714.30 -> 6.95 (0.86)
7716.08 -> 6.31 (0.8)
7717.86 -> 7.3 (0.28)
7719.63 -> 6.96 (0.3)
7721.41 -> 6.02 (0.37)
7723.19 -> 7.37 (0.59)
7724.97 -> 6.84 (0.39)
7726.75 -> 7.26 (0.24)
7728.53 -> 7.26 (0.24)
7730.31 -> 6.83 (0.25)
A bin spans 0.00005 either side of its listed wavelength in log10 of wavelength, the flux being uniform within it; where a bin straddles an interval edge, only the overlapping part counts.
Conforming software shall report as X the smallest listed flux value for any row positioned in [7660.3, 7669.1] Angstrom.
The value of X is 6.36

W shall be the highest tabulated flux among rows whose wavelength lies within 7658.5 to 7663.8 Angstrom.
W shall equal 6.96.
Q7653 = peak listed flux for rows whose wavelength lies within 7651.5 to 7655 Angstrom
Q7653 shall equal 7.1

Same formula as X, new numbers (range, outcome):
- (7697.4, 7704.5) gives 6.61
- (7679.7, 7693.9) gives 6.58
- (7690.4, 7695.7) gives 6.8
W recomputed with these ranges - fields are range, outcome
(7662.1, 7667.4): 6.83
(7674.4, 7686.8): 7.38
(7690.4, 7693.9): 7.18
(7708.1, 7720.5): 7.3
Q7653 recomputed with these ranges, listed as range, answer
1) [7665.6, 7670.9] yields 7.22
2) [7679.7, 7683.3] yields 6.99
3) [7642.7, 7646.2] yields 7.02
